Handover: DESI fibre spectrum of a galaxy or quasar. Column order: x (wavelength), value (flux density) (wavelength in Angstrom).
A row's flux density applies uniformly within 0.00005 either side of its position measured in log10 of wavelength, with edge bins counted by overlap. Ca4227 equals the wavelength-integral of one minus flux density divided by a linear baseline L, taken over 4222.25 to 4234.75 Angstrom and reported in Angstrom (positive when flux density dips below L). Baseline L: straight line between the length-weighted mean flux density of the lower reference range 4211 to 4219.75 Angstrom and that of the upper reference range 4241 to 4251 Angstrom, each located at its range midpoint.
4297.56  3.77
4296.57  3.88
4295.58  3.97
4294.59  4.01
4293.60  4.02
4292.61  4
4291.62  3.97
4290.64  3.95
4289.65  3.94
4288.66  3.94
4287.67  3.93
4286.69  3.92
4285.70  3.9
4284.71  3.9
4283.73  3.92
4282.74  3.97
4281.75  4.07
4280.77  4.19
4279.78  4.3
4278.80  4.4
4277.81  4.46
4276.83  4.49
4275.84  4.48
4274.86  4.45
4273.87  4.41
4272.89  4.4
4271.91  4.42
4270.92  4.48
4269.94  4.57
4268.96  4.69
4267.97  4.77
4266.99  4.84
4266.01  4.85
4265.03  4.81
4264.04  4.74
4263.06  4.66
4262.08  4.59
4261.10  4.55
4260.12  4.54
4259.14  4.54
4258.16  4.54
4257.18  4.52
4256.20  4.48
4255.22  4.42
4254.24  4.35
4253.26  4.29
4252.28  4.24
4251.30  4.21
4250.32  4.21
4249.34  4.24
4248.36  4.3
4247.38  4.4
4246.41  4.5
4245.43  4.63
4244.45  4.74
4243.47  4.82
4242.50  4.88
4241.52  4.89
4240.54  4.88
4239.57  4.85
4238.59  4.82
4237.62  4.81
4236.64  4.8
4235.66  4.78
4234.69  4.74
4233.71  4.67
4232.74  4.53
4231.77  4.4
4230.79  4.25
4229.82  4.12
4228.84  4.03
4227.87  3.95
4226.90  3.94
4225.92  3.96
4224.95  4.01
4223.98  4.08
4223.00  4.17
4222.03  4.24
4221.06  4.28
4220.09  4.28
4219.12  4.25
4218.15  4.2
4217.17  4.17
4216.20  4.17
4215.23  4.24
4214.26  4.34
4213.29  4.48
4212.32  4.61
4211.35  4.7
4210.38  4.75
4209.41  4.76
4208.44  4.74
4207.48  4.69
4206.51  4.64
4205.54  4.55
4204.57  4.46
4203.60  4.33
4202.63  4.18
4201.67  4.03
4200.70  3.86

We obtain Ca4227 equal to 0.7 Angstrom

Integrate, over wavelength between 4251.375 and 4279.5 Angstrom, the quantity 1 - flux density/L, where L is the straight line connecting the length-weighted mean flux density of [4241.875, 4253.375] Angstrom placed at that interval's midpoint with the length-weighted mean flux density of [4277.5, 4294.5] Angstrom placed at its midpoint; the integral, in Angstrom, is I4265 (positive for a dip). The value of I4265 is -1.7 Angstrom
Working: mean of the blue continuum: 4.46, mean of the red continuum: 4.04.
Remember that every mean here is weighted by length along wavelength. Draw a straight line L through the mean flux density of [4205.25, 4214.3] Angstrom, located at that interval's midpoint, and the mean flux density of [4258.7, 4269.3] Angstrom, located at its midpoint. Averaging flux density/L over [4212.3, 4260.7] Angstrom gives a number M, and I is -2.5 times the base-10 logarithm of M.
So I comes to 0.06 mag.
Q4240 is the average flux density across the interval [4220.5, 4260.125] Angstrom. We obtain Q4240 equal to 4.44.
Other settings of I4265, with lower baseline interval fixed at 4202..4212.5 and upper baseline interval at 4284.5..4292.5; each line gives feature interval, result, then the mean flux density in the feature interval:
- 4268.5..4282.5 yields -1.27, 4.41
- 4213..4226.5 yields 0.84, 4.2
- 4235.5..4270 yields -3.16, 4.6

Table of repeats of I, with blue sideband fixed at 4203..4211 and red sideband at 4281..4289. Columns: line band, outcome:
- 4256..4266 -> -0.11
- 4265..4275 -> -0.13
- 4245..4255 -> -0.02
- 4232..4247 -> -0.10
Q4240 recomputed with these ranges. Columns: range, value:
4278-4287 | 4.08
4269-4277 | 4.47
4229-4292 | 4.44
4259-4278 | 4.59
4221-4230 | 4.07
